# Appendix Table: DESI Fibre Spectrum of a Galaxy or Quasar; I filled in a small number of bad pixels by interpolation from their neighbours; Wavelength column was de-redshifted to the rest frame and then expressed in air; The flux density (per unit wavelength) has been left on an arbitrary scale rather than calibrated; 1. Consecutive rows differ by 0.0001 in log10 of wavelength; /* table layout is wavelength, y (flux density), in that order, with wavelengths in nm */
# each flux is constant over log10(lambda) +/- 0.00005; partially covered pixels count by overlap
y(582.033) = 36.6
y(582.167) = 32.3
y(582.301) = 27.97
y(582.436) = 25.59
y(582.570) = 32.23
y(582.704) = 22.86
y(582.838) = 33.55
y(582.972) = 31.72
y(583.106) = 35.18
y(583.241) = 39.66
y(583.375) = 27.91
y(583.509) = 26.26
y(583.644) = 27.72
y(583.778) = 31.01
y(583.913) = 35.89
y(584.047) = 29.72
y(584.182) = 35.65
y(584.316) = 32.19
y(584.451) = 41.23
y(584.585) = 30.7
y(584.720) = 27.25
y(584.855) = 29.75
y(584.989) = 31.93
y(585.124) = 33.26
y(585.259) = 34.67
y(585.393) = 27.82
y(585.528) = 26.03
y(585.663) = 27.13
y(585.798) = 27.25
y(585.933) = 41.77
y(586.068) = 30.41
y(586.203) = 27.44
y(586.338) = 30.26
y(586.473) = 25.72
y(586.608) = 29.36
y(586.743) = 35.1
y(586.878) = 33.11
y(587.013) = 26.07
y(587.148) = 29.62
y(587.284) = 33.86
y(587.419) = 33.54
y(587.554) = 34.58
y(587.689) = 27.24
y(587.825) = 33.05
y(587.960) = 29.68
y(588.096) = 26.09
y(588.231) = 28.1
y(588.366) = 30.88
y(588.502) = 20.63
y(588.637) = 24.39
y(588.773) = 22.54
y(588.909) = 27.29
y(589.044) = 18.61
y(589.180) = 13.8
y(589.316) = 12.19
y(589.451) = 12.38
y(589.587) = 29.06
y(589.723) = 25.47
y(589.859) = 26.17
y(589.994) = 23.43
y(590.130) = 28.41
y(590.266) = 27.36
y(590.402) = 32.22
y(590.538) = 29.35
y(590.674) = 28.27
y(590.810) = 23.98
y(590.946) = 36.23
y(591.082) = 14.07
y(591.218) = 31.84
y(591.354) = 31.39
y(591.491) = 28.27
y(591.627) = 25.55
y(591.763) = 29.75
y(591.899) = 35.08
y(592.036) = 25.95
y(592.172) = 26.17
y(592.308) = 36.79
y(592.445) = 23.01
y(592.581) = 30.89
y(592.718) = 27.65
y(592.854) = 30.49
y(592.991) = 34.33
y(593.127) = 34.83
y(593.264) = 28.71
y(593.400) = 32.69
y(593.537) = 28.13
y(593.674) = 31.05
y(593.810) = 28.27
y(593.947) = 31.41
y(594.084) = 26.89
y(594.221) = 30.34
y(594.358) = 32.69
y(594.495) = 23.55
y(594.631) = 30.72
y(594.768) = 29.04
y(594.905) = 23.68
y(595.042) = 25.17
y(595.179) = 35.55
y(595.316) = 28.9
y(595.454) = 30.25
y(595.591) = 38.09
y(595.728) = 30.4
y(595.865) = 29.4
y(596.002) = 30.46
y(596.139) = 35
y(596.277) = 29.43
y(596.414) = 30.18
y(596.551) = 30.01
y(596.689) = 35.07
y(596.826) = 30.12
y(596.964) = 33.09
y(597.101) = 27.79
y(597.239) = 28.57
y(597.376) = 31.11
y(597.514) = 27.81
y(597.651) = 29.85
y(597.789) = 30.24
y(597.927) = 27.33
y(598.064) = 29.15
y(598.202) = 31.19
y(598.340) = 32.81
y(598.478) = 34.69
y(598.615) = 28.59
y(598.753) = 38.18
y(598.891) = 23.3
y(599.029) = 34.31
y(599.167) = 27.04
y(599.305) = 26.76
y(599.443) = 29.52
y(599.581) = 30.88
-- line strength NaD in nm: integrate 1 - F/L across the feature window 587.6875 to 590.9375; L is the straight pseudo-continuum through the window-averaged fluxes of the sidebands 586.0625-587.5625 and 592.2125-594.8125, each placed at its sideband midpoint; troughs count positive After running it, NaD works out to 0.56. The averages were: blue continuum 30.6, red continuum 30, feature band 25.2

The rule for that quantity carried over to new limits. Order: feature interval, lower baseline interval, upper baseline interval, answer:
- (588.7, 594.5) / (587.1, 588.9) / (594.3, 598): 0.39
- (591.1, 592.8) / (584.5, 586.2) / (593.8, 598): 0.08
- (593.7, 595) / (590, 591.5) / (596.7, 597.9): 0.03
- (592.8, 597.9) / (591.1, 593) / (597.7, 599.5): -0.10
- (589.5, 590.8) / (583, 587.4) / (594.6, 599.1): 0.15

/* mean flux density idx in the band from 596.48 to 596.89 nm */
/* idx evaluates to 31.8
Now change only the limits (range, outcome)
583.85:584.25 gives 33.8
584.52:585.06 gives 29.9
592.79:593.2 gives 33.2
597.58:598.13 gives 29.2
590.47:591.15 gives 26.4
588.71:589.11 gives 22.8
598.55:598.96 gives 30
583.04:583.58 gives 32.2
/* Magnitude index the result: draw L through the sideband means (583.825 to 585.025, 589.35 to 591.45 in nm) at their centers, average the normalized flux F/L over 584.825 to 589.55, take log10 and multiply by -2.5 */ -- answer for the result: 0.08 mag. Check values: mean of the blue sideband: 32.7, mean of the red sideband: 26.4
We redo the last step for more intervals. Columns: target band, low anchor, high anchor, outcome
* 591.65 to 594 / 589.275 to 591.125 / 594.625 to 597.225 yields -0.09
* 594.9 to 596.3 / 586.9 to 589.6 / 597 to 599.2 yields -0.07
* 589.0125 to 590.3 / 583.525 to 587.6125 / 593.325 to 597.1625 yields 0.39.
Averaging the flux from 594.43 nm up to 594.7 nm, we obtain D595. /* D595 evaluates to 27.3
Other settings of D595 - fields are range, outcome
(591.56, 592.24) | 28.5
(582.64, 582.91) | 28.4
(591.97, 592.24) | 26.1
